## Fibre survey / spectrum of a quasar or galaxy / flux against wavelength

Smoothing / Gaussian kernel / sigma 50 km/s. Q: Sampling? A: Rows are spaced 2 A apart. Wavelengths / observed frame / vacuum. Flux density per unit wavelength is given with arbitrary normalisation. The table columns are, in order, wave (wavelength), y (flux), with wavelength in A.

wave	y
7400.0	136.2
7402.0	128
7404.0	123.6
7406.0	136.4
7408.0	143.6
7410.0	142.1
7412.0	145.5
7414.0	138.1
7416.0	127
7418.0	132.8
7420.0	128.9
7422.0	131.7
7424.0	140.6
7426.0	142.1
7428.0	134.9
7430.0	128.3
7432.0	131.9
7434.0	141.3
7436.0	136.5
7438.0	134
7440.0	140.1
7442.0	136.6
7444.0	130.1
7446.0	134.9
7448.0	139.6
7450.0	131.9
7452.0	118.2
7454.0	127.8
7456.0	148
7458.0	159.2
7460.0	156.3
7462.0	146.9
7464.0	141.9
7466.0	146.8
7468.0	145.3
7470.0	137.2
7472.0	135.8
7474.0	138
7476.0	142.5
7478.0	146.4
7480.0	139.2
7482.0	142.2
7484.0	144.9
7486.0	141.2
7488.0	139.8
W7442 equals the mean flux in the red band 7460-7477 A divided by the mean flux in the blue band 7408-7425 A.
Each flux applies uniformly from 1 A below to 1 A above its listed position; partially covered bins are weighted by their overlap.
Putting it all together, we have 1.05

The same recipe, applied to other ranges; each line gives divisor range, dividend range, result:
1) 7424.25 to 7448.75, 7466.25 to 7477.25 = 1.03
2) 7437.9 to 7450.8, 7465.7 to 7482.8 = 1.04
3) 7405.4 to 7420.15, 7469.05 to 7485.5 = 1.03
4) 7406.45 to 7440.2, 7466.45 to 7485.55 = 1.04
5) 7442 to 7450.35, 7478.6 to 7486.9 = 1.06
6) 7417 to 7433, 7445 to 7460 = 1.03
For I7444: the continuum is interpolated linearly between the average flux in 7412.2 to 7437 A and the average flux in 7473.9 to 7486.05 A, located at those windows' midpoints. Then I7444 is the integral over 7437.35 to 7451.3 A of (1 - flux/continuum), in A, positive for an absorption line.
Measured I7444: 0.26 A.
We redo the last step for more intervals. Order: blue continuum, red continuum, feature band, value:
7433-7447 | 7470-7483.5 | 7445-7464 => -0.3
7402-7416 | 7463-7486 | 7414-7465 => 0.8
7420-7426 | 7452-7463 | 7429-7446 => 0.6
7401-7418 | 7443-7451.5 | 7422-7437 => -0.2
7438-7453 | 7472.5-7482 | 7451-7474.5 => -0.7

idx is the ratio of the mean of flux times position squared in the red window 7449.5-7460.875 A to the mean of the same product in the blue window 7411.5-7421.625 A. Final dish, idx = 1.06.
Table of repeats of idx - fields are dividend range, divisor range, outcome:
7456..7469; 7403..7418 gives 1.11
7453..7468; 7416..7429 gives 1.10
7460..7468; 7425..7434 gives 1.10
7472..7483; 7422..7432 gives 1.06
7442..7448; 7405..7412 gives 0.96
